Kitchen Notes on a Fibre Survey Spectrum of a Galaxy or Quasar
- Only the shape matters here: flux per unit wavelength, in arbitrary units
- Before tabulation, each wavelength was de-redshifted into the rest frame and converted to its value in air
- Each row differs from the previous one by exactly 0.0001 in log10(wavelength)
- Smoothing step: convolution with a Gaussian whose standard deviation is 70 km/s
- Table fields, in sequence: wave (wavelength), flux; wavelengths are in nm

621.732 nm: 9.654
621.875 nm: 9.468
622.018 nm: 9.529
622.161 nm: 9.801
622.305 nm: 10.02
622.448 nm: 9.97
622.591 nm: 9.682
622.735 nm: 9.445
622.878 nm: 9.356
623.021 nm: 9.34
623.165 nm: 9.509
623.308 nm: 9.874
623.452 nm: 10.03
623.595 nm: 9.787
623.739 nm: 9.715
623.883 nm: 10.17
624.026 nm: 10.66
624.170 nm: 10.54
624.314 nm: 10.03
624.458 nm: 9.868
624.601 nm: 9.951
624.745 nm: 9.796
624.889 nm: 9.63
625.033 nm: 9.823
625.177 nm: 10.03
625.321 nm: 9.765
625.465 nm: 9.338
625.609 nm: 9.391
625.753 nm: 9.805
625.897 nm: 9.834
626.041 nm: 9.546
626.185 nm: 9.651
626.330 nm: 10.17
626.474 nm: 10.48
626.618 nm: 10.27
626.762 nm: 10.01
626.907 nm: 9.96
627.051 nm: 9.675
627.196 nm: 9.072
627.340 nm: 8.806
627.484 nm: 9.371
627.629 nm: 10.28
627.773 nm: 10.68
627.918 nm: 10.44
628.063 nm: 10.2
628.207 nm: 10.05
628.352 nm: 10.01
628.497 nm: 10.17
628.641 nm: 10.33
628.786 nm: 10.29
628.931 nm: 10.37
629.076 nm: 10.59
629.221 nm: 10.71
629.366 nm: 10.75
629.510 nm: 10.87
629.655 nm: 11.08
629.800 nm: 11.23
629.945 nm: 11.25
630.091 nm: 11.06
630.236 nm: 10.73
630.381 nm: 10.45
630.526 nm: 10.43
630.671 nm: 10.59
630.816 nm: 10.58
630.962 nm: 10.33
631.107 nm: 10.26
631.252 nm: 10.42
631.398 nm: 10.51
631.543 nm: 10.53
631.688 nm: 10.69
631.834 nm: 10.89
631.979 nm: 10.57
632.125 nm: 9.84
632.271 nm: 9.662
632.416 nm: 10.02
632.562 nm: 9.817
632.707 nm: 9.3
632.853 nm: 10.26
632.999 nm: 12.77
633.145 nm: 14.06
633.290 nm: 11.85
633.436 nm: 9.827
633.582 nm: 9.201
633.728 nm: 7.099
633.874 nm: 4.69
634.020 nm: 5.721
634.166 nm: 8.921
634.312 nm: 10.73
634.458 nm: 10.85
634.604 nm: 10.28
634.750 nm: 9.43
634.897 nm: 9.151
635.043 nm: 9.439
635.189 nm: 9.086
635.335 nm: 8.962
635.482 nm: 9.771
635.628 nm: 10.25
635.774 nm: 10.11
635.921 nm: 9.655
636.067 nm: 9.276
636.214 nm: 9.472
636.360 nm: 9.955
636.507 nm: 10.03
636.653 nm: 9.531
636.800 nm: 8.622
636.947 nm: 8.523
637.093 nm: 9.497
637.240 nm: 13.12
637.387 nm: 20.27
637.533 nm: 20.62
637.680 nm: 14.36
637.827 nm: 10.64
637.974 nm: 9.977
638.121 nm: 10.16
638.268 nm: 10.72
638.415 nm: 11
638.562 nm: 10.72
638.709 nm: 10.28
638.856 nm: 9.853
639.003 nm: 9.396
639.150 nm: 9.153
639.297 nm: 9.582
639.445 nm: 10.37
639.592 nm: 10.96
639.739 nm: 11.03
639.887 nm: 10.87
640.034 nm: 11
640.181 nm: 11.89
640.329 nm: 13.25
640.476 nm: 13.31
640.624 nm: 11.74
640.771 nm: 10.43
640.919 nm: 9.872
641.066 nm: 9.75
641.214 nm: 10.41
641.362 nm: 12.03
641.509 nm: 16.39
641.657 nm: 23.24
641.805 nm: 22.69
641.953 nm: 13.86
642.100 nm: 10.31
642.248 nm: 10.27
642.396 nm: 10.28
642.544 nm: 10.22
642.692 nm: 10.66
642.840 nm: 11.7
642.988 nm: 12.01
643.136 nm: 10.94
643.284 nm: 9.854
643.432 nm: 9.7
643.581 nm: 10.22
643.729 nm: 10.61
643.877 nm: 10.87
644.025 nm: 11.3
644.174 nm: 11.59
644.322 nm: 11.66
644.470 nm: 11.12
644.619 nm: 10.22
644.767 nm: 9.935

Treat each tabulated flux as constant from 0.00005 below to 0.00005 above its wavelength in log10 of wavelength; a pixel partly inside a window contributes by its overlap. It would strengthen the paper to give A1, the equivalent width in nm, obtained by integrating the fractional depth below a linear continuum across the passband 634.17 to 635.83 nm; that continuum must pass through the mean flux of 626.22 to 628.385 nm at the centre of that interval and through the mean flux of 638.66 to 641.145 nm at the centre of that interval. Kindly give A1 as 0.105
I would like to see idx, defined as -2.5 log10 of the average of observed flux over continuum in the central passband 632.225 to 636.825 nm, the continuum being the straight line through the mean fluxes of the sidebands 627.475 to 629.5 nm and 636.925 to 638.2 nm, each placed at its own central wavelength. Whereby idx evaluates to 0.26 mag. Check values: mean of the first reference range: 10.3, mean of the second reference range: 13.2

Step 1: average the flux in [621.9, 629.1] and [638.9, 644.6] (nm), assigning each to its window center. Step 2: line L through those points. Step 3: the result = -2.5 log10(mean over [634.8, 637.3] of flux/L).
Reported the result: 0.15 mag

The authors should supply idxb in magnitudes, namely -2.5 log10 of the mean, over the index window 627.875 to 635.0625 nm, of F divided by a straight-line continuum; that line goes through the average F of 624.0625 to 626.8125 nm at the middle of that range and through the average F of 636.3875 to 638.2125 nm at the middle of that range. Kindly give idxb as 0.08 mag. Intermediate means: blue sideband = 9.9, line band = 10.2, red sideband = 12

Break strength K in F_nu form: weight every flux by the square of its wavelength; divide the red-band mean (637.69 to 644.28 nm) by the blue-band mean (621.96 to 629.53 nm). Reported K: 1.21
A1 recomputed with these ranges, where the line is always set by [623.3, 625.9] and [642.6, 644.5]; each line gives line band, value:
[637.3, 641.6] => -0.43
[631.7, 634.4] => 0.15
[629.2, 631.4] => -0.11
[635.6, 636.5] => 0.06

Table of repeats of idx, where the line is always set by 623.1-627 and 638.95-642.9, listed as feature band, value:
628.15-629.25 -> 0.011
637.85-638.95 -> 0.130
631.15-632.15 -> 0.028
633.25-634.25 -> 0.341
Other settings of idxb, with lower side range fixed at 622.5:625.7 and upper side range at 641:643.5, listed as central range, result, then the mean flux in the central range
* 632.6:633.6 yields 0.01 mag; 11.1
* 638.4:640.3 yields 0.16 mag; 10.5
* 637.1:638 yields -0.23 mag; 14.7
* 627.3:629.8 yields 0.02 mag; 10.3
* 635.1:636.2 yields 0.21 mag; 9.58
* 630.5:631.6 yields 0.04 mag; 10.5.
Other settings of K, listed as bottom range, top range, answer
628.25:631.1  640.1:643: 1.25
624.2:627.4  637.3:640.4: 1.25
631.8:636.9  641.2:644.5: 1.31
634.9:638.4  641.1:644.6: 1.14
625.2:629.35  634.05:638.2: 1.10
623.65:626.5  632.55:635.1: 1.00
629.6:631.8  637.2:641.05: 1.12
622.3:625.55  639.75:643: 1.35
